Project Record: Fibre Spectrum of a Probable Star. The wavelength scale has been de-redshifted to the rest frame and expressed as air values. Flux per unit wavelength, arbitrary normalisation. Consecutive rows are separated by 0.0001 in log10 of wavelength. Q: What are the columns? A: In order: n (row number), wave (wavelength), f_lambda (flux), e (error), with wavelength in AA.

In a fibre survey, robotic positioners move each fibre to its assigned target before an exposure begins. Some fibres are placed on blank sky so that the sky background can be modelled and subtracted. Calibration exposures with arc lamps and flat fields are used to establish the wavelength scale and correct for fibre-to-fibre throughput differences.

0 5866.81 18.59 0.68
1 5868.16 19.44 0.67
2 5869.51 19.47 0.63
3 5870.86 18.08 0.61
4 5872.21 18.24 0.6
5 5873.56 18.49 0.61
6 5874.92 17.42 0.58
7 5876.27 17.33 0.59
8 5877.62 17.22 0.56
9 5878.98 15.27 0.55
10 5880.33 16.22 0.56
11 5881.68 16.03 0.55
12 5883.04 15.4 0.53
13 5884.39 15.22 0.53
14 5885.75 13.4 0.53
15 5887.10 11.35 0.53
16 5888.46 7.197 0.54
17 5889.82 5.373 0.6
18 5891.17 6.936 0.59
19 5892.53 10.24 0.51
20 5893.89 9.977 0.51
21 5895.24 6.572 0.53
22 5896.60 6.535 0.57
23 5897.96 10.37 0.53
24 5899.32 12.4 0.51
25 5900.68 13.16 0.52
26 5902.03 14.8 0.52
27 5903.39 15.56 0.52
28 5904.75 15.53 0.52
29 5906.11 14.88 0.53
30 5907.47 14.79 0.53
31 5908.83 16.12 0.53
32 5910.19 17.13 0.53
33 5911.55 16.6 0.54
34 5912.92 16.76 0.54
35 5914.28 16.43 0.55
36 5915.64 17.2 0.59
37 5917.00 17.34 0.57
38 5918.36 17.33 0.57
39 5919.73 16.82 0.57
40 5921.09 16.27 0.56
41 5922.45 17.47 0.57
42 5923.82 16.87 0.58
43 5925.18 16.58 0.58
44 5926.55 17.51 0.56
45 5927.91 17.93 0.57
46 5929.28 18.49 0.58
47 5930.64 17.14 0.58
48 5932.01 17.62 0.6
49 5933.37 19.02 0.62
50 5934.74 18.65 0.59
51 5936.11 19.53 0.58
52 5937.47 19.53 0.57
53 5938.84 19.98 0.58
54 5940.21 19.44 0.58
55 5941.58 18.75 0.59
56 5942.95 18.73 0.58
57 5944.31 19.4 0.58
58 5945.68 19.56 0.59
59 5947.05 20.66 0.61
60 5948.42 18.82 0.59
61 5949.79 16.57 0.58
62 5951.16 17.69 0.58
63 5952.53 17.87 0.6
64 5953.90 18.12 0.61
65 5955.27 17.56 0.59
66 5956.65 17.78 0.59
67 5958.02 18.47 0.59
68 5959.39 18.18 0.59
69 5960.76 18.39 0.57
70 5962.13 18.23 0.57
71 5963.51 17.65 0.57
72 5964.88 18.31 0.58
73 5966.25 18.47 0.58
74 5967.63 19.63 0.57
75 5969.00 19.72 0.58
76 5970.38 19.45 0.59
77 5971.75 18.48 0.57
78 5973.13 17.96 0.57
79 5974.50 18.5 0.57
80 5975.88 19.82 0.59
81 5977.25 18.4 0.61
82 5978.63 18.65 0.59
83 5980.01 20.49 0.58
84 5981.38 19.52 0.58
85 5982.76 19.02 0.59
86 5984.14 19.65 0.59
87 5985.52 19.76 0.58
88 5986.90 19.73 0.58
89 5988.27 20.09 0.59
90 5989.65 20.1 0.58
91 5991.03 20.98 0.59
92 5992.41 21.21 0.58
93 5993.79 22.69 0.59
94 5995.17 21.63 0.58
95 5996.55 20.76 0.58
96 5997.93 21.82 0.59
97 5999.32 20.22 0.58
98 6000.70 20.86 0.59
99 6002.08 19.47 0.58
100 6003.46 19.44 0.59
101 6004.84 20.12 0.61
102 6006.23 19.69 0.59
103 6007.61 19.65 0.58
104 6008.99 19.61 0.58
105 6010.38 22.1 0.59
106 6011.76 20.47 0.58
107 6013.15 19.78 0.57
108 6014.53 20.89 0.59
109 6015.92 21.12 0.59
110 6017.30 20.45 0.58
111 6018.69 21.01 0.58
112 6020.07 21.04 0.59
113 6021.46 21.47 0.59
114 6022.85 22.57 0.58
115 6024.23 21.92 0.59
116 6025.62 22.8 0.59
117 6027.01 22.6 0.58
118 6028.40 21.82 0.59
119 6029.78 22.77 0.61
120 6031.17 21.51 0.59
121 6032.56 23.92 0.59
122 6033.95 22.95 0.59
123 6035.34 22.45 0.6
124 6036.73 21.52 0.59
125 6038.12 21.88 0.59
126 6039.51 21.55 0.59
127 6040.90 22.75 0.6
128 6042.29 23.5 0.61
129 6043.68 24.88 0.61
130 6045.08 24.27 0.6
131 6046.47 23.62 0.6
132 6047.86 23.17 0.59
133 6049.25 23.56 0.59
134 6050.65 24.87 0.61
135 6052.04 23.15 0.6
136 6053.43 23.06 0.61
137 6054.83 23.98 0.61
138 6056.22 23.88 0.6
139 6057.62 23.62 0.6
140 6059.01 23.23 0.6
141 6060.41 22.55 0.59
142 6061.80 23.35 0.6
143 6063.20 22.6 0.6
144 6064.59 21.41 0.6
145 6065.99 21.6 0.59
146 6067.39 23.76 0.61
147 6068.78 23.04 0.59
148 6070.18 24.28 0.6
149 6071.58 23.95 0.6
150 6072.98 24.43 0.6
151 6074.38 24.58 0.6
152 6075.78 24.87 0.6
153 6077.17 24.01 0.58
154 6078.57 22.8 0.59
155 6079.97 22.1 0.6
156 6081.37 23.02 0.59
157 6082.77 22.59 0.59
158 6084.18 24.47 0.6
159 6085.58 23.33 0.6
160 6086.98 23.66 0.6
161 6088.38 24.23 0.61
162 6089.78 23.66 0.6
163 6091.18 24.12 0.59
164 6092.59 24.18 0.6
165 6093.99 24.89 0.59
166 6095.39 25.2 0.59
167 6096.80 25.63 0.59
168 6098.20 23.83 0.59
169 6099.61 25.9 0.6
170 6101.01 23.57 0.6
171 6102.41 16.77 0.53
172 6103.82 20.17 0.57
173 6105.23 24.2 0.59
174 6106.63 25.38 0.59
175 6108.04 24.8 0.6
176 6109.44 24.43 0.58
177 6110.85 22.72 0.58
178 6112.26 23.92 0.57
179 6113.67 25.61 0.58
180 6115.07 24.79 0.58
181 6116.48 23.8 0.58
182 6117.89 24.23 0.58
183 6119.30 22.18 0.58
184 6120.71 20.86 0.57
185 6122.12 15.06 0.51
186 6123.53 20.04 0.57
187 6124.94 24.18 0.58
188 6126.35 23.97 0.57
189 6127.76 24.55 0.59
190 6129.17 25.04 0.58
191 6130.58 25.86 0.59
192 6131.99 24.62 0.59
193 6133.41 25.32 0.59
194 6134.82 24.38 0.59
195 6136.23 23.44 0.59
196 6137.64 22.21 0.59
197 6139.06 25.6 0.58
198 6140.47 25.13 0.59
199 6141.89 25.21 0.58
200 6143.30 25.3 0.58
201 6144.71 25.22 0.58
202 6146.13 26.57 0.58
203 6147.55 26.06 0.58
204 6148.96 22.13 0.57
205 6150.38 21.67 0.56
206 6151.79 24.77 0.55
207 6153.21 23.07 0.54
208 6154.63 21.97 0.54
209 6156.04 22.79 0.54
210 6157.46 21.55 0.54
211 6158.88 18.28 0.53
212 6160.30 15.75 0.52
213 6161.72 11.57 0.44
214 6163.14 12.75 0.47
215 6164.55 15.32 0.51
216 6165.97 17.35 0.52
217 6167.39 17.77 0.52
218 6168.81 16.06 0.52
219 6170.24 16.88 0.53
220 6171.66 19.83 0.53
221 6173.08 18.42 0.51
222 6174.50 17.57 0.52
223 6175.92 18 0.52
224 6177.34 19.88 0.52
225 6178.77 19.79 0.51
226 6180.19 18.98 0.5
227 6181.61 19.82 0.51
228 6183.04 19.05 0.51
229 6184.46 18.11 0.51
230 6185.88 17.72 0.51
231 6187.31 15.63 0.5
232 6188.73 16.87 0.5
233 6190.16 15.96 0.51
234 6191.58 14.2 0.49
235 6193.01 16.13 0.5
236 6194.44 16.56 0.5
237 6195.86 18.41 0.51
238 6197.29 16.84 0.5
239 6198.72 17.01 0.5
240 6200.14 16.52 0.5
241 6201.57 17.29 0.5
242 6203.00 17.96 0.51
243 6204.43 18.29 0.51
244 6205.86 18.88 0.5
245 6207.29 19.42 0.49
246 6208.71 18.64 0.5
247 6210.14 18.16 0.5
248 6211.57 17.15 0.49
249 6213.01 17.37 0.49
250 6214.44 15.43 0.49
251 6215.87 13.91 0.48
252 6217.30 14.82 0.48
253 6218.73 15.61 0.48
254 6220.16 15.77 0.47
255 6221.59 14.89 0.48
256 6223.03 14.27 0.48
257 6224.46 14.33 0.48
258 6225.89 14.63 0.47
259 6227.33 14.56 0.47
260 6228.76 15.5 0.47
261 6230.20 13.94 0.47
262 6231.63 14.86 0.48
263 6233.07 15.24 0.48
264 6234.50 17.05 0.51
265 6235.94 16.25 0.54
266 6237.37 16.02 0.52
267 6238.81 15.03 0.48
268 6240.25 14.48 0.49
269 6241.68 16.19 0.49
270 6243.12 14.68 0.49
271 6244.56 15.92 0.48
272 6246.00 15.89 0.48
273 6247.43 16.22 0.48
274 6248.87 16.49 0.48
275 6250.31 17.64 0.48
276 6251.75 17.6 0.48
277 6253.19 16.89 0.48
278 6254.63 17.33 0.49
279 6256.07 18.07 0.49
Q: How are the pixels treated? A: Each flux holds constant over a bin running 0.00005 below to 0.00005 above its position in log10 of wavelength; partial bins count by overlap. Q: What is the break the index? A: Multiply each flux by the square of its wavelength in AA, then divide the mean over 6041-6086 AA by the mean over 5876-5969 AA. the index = 1.5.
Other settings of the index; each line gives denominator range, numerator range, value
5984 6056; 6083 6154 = 1.13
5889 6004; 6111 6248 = 1.17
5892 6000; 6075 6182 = 1.33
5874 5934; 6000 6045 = 1.53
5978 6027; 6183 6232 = 0.85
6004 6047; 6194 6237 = 0.80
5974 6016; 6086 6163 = 1.20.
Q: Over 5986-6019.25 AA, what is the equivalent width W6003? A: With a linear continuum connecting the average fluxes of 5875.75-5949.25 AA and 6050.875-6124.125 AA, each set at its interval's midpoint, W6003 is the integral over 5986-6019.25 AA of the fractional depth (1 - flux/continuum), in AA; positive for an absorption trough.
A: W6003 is -1.7 AA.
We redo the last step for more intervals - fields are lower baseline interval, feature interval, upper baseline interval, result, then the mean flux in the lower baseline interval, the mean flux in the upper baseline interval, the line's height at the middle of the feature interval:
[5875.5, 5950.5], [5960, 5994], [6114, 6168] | -3.69 AA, 15.6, 22.1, 17.4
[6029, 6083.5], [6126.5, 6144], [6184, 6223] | -4.40 AA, 23.2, 16.7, 19.7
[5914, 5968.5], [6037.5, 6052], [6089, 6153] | -1.35 AA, 18.2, 23.8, 21.4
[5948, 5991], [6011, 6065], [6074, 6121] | -2.80 AA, 18.8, 23.7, 21.4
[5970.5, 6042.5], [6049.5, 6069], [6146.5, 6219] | -3.09 AA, 20.8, 18.1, 20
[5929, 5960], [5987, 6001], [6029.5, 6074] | -0.19 AA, 18.6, 23.2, 20.7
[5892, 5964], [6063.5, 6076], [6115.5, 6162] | -1.56 AA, 16.6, 22.9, 20.9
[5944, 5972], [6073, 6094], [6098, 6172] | -2.65 AA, 18.5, 22.2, 21.1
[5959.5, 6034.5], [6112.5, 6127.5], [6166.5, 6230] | -3.51 AA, 20.3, 17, 18.3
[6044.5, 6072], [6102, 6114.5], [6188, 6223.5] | -1.31 AA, 23.3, 16.7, 21.1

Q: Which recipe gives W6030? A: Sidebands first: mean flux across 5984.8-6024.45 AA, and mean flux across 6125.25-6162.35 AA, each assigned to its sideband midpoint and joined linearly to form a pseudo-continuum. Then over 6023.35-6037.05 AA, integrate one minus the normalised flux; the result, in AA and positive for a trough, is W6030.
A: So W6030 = -0.8 AA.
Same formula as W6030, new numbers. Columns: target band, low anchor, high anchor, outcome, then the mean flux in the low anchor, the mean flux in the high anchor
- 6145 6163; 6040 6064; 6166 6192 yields -2.06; 23.5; 17.8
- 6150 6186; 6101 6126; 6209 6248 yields 1.14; 22.6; 15.5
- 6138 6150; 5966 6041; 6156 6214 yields -4.45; 20.7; 17.5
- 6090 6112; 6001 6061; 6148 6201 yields -3.85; 22.1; 18.2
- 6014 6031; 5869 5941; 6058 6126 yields -1.11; 15.4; 23.3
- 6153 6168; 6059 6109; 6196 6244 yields 1.19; 23.5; 16.1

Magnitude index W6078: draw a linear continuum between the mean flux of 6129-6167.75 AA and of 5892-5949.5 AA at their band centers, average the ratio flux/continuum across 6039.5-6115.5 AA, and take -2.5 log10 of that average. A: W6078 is -0.167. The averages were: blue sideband 16.3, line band 23.6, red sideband 22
